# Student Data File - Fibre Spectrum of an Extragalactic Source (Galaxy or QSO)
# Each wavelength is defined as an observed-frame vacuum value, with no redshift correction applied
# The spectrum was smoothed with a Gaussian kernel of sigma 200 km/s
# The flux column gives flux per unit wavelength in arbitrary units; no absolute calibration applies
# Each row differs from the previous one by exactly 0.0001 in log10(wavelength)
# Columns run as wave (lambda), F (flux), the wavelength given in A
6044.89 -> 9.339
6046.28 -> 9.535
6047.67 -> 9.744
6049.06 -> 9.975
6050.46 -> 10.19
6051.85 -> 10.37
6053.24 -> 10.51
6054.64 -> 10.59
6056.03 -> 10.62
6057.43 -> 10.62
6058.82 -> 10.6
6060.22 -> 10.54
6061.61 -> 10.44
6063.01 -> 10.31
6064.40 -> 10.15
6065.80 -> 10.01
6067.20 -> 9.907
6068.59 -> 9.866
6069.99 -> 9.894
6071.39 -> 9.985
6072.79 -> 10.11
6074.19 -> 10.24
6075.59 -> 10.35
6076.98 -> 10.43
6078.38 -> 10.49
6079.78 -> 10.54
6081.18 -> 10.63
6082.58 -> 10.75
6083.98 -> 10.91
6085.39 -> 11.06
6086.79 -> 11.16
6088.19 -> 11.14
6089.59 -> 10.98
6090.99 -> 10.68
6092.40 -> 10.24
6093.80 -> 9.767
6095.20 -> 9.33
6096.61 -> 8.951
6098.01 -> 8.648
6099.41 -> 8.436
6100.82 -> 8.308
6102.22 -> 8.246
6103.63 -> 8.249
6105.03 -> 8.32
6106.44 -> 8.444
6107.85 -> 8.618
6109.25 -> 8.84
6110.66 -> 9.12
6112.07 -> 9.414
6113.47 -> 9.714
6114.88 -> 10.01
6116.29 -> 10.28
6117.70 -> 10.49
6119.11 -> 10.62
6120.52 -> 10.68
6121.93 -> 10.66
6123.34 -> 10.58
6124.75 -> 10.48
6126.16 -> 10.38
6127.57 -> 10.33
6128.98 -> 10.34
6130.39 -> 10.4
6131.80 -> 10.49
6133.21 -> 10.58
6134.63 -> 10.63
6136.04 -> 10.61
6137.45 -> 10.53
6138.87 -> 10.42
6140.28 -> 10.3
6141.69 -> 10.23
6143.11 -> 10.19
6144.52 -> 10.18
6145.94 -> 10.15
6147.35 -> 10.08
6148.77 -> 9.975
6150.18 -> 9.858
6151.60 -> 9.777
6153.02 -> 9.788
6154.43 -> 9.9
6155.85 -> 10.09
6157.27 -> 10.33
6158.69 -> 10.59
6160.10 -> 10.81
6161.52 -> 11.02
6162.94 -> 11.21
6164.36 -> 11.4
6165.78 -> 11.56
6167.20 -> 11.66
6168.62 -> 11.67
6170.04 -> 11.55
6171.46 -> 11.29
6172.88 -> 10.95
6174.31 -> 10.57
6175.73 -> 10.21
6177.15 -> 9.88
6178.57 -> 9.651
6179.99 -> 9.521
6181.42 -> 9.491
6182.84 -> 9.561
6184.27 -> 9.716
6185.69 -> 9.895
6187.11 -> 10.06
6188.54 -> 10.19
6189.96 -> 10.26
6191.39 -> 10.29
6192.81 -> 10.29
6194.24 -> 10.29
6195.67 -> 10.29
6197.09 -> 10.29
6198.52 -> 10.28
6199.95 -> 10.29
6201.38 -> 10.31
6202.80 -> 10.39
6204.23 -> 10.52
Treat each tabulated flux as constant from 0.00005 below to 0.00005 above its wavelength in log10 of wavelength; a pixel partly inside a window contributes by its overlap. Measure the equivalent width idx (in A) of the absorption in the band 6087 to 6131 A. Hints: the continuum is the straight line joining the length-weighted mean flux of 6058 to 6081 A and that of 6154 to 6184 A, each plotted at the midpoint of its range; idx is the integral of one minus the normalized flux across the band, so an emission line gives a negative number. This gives 2.9 A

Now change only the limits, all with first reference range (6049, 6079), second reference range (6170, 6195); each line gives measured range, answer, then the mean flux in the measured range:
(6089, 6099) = 0.50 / 9.75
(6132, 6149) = -0.21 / 10.3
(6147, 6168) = -0.74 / 10.5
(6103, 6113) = 1.47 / 8.75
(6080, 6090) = -0.64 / 10.9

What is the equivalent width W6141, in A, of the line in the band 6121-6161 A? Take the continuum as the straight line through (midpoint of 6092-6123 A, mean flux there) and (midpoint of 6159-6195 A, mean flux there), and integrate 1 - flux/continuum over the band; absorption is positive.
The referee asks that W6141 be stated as -1.7 A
